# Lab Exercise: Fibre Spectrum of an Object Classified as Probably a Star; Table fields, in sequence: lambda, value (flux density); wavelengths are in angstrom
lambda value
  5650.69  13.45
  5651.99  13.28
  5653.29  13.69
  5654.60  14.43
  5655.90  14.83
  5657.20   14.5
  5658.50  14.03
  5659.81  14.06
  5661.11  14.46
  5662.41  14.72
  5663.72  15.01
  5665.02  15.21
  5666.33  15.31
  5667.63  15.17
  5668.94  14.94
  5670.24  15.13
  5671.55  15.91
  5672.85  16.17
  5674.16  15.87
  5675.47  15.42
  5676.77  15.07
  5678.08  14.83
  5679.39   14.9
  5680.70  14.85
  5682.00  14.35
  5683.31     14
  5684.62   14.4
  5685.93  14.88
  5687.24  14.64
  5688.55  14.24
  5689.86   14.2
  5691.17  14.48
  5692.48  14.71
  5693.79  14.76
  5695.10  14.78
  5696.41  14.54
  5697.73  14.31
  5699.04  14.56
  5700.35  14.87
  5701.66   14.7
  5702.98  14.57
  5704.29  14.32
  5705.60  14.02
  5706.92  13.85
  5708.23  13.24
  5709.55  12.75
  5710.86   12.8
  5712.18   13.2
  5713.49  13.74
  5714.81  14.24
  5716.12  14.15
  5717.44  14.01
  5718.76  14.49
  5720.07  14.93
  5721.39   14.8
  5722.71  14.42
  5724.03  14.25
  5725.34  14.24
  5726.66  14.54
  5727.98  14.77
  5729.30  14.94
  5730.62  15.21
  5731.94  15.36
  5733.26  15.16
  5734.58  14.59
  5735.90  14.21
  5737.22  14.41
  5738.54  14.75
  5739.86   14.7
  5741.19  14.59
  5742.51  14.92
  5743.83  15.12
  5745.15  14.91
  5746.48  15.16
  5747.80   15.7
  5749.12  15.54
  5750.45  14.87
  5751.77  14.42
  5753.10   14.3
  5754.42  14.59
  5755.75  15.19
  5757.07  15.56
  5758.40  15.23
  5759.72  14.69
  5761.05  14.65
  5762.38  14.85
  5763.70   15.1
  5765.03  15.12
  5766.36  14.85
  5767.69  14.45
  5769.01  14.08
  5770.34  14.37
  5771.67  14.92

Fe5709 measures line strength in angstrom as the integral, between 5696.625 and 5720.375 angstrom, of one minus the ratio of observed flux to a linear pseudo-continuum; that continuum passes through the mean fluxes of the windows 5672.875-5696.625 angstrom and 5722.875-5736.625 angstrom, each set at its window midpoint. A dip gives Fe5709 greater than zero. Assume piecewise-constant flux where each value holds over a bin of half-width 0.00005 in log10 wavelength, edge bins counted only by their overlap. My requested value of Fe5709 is 1.1 angstrom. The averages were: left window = 14.8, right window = 14.7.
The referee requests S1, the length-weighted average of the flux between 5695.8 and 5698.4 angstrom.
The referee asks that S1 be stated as 14.4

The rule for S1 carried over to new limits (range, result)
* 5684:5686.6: 14.6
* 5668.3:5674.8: 15.6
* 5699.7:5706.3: 14.5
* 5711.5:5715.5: 13.7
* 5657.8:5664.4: 14.5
